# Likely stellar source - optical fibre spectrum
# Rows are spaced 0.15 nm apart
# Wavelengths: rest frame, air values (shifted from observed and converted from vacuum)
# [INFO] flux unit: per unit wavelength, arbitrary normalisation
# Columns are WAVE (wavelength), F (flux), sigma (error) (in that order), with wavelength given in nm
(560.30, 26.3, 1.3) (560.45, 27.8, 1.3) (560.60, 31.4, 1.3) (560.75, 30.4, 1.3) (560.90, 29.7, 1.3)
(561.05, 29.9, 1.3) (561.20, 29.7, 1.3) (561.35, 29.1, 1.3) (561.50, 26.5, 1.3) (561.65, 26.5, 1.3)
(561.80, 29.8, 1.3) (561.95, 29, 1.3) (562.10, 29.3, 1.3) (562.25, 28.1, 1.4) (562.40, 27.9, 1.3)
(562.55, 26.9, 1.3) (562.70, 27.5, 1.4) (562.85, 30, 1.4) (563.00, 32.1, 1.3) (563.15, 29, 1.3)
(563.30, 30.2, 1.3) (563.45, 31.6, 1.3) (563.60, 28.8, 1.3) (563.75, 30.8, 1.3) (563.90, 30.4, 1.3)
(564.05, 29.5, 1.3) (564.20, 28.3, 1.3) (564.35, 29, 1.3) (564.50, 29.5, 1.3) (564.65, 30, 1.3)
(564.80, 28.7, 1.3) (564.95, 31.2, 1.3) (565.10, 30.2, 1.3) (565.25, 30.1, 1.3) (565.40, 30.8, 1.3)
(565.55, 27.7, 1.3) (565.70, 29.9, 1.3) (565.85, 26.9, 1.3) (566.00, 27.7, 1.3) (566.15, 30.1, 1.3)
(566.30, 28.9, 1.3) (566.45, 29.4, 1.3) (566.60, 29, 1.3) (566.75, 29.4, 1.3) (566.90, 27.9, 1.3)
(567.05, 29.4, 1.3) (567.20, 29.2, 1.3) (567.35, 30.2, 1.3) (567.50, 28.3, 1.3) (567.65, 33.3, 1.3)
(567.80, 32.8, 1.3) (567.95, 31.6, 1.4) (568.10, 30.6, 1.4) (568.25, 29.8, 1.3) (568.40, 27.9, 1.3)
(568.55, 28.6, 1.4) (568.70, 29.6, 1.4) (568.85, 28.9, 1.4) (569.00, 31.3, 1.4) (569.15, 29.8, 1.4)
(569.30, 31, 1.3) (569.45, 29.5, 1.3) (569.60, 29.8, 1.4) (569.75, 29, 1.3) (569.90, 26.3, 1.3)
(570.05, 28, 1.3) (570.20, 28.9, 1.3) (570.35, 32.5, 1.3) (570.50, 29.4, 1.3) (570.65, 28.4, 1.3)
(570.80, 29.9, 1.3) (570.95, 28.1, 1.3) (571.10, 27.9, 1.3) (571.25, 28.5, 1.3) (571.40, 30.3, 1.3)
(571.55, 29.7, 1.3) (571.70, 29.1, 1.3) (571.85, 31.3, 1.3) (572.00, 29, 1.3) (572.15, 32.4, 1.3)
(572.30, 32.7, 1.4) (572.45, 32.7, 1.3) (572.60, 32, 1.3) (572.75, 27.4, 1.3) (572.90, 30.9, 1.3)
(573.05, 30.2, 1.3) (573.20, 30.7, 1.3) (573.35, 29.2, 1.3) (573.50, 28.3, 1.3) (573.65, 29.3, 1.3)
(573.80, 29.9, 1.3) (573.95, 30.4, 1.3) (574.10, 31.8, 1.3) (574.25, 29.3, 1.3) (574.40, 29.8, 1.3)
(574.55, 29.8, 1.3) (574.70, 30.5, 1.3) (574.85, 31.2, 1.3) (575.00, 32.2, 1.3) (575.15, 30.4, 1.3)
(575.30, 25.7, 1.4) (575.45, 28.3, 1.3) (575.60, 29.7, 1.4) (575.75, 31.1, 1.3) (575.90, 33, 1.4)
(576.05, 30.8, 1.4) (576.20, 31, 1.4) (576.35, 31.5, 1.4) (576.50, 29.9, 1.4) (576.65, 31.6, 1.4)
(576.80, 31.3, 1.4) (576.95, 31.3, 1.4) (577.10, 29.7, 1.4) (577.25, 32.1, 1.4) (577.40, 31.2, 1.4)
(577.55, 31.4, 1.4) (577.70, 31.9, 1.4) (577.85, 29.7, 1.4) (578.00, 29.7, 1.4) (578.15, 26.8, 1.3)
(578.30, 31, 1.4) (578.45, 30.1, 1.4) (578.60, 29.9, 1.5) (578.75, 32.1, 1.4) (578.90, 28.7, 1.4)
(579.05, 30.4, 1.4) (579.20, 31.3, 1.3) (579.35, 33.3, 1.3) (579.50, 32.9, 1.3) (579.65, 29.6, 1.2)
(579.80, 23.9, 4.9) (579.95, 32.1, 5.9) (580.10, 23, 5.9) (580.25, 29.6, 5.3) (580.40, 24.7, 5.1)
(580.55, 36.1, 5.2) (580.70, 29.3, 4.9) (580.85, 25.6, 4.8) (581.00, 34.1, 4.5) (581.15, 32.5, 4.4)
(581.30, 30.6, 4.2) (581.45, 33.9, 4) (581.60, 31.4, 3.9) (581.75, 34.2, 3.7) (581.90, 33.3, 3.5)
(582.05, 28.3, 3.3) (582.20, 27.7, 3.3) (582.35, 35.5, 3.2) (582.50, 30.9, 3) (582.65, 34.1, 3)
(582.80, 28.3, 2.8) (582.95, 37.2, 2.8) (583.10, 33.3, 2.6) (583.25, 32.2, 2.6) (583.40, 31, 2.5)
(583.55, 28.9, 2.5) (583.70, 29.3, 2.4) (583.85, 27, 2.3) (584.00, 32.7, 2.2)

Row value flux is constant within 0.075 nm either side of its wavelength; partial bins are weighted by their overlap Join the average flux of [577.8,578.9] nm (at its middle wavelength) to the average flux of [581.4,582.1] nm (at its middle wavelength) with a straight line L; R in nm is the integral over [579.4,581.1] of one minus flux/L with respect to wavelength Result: 0.105 nm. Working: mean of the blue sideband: 29.8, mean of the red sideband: 32.3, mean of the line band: 29.3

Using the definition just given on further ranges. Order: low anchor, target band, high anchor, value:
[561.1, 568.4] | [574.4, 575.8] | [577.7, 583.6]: 0.02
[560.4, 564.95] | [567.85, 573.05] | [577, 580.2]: -0.03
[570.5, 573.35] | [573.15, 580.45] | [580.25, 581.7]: 0.10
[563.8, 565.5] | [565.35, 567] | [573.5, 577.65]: 0.06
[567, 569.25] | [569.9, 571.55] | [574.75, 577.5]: 0.07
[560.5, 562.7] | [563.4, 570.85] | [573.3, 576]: -0.07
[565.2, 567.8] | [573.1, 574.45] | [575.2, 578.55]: 0.01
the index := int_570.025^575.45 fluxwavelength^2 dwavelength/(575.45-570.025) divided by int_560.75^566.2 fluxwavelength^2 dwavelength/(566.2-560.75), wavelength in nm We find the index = 1.1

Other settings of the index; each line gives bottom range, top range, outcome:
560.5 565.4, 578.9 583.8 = 1.12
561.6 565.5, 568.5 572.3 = 1.03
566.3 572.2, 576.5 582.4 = 1.07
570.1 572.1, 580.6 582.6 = 1.11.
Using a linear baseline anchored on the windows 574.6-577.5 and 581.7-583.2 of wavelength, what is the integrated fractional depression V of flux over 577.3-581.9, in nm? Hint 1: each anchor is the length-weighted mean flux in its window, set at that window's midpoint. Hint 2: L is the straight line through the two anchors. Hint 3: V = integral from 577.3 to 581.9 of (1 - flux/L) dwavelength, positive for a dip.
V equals 0.16 nm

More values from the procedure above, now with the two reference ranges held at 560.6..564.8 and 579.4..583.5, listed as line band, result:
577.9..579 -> 0.03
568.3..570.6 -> 0.04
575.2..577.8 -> -0.01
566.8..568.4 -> -0.03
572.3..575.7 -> 0.02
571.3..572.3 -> -0.01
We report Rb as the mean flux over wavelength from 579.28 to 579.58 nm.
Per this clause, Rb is 33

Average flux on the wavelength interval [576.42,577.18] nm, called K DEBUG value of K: 30.8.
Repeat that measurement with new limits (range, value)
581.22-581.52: 32.2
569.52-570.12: 28.3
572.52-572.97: 30.1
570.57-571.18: 28.6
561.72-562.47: 28.8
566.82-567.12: 28.7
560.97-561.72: 28.4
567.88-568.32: 30.7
